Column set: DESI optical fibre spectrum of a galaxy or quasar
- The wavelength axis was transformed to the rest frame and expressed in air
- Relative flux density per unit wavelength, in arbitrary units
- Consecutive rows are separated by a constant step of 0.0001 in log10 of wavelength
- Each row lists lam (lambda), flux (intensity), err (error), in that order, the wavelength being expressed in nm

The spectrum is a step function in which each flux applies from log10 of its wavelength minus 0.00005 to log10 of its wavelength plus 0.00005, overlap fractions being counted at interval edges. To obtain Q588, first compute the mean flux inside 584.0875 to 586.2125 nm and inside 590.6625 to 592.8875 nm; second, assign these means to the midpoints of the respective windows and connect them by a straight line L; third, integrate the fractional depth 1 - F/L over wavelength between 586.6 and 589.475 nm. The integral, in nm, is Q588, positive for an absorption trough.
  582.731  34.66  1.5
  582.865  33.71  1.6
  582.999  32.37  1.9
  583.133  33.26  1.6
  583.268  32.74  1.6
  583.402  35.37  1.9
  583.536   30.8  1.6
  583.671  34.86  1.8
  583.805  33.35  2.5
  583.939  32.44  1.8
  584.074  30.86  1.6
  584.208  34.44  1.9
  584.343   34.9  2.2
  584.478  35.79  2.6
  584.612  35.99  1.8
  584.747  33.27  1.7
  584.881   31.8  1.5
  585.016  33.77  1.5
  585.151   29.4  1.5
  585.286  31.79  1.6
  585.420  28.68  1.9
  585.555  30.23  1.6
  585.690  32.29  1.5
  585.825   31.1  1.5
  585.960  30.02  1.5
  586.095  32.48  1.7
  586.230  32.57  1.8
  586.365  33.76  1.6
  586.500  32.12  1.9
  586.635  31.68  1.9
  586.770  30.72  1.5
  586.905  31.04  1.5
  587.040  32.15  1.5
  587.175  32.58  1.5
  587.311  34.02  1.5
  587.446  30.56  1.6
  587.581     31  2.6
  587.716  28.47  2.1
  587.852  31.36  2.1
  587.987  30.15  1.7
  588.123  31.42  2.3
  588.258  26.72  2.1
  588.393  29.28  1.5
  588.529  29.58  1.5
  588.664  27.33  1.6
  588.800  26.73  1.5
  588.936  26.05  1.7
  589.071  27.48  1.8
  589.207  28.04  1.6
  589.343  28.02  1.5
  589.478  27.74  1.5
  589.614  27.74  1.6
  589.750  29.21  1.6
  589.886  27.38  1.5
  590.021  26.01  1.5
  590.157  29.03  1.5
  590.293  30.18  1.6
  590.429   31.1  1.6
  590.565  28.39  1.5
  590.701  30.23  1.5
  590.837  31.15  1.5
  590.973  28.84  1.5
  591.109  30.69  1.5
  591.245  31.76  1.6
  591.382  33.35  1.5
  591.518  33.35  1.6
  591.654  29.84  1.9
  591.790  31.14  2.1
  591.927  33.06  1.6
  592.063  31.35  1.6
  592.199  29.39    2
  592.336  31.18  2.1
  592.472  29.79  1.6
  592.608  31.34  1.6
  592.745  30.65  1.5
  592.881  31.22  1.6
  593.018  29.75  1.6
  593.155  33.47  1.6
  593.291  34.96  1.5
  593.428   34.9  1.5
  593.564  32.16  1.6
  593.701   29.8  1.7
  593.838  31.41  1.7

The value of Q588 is 0.19 nm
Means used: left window 32.4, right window 31.1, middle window 29.7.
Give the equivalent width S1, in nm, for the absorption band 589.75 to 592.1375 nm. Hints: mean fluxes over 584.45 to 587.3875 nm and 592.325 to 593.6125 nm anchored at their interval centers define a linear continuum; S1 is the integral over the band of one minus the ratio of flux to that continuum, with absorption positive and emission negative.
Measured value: 0.12 nm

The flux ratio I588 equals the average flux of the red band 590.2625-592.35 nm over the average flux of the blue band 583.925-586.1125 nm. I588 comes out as 0.96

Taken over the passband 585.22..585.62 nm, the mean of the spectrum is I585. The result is 30.3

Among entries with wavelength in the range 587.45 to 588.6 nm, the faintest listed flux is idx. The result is 26.72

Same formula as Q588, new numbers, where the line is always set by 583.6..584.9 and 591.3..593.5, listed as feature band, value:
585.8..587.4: 0.06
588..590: 0.28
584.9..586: 0.08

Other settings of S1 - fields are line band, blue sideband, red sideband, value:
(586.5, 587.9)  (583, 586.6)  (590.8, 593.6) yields 0.038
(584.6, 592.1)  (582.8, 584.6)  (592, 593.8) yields 0.490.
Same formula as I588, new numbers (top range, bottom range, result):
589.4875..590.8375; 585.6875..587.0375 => 0.91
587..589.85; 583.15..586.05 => 0.90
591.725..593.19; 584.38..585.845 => 0.96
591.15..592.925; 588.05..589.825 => 1.12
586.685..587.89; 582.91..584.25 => 0.95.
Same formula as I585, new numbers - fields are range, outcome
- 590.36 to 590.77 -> 29.9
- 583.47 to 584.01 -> 32.8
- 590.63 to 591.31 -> 30.5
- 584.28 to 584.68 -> 35.5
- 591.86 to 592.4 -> 31.2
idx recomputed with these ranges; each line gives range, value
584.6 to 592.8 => 26.01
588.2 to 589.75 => 26.05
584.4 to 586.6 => 28.68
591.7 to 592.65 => 29.39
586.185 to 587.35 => 30.72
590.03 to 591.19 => 28.39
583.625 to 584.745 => 30.86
